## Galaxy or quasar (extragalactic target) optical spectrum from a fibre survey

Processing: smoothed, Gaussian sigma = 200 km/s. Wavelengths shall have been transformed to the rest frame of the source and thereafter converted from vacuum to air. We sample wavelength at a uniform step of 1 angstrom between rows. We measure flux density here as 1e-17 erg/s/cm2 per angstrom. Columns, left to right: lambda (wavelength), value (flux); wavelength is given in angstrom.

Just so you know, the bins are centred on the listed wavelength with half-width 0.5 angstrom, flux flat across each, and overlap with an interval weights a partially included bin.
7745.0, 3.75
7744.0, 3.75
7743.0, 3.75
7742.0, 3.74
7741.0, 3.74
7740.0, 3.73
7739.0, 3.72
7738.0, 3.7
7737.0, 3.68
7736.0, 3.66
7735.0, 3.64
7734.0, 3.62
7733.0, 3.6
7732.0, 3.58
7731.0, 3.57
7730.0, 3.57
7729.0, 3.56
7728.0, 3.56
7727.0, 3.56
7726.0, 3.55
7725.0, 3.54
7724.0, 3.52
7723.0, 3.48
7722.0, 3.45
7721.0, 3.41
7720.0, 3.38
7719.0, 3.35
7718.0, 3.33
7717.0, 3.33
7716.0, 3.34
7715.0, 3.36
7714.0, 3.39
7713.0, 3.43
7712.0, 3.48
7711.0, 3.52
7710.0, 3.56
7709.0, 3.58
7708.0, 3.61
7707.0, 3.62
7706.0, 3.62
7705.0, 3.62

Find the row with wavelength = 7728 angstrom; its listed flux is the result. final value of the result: 3.56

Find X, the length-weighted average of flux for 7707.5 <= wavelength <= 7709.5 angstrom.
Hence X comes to 3.59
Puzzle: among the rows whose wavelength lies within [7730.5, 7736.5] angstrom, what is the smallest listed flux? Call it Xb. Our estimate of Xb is 3.57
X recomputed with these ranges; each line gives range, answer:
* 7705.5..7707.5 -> 3.62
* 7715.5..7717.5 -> 3.33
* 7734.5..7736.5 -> 3.65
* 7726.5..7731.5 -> 3.56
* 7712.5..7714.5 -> 3.41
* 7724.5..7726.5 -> 3.54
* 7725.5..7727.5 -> 3.55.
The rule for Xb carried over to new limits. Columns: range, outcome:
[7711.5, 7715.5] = 3.36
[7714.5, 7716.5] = 3.34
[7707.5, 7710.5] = 3.56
